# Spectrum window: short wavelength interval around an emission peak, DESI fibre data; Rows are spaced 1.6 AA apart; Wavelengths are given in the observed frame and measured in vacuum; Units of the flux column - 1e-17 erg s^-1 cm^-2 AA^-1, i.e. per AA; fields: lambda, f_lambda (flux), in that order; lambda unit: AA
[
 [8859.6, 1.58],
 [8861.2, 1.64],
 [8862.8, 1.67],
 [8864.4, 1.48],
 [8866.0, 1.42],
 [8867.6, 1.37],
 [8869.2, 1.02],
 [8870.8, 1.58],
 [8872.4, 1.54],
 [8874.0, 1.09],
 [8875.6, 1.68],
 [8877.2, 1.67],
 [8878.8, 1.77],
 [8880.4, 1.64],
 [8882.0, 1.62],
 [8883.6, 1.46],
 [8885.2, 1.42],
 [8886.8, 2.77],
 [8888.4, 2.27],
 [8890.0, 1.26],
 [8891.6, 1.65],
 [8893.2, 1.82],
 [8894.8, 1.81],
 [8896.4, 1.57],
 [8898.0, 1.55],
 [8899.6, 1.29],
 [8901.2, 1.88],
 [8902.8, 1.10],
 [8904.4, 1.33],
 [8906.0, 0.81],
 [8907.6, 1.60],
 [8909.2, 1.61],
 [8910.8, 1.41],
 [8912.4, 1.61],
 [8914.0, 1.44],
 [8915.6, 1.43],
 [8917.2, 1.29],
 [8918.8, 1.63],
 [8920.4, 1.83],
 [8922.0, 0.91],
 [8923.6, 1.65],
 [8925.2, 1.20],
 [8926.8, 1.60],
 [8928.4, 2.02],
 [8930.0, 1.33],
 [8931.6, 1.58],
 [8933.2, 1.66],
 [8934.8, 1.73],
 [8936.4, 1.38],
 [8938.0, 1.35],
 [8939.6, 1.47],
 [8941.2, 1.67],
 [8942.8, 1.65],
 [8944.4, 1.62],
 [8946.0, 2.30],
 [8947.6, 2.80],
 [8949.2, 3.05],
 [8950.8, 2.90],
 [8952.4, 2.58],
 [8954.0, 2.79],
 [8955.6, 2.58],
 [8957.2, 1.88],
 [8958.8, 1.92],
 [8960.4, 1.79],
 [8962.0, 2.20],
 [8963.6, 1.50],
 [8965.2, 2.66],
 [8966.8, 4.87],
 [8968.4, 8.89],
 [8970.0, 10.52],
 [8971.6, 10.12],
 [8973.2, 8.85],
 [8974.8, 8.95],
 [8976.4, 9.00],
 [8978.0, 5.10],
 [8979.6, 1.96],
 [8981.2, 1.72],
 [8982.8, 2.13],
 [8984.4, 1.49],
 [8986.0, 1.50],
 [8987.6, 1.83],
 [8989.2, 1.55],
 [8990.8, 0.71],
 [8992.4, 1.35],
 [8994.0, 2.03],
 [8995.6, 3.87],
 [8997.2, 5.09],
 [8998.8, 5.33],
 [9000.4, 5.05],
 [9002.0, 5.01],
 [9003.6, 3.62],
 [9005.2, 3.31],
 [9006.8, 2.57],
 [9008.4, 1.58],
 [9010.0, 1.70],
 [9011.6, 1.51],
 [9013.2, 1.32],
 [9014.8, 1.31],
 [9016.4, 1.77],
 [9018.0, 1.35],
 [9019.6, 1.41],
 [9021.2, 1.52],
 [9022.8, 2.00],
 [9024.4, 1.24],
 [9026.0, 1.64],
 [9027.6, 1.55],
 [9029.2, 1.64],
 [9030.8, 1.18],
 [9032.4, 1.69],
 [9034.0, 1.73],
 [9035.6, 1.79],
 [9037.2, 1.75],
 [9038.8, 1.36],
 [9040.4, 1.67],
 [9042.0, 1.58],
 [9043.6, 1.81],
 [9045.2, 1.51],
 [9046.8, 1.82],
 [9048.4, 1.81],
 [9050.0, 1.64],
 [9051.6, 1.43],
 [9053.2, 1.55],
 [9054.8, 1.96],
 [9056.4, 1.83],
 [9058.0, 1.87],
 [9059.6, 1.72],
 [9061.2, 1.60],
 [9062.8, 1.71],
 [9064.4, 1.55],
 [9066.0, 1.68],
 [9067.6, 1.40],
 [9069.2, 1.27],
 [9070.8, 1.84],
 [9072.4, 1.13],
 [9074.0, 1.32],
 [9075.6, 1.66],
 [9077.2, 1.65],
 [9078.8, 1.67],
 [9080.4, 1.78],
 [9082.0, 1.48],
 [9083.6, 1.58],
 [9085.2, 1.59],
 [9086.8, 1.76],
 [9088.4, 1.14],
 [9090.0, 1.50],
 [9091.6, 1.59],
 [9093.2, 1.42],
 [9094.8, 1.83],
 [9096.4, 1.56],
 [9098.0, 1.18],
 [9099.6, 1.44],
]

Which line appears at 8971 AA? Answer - H-alpha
